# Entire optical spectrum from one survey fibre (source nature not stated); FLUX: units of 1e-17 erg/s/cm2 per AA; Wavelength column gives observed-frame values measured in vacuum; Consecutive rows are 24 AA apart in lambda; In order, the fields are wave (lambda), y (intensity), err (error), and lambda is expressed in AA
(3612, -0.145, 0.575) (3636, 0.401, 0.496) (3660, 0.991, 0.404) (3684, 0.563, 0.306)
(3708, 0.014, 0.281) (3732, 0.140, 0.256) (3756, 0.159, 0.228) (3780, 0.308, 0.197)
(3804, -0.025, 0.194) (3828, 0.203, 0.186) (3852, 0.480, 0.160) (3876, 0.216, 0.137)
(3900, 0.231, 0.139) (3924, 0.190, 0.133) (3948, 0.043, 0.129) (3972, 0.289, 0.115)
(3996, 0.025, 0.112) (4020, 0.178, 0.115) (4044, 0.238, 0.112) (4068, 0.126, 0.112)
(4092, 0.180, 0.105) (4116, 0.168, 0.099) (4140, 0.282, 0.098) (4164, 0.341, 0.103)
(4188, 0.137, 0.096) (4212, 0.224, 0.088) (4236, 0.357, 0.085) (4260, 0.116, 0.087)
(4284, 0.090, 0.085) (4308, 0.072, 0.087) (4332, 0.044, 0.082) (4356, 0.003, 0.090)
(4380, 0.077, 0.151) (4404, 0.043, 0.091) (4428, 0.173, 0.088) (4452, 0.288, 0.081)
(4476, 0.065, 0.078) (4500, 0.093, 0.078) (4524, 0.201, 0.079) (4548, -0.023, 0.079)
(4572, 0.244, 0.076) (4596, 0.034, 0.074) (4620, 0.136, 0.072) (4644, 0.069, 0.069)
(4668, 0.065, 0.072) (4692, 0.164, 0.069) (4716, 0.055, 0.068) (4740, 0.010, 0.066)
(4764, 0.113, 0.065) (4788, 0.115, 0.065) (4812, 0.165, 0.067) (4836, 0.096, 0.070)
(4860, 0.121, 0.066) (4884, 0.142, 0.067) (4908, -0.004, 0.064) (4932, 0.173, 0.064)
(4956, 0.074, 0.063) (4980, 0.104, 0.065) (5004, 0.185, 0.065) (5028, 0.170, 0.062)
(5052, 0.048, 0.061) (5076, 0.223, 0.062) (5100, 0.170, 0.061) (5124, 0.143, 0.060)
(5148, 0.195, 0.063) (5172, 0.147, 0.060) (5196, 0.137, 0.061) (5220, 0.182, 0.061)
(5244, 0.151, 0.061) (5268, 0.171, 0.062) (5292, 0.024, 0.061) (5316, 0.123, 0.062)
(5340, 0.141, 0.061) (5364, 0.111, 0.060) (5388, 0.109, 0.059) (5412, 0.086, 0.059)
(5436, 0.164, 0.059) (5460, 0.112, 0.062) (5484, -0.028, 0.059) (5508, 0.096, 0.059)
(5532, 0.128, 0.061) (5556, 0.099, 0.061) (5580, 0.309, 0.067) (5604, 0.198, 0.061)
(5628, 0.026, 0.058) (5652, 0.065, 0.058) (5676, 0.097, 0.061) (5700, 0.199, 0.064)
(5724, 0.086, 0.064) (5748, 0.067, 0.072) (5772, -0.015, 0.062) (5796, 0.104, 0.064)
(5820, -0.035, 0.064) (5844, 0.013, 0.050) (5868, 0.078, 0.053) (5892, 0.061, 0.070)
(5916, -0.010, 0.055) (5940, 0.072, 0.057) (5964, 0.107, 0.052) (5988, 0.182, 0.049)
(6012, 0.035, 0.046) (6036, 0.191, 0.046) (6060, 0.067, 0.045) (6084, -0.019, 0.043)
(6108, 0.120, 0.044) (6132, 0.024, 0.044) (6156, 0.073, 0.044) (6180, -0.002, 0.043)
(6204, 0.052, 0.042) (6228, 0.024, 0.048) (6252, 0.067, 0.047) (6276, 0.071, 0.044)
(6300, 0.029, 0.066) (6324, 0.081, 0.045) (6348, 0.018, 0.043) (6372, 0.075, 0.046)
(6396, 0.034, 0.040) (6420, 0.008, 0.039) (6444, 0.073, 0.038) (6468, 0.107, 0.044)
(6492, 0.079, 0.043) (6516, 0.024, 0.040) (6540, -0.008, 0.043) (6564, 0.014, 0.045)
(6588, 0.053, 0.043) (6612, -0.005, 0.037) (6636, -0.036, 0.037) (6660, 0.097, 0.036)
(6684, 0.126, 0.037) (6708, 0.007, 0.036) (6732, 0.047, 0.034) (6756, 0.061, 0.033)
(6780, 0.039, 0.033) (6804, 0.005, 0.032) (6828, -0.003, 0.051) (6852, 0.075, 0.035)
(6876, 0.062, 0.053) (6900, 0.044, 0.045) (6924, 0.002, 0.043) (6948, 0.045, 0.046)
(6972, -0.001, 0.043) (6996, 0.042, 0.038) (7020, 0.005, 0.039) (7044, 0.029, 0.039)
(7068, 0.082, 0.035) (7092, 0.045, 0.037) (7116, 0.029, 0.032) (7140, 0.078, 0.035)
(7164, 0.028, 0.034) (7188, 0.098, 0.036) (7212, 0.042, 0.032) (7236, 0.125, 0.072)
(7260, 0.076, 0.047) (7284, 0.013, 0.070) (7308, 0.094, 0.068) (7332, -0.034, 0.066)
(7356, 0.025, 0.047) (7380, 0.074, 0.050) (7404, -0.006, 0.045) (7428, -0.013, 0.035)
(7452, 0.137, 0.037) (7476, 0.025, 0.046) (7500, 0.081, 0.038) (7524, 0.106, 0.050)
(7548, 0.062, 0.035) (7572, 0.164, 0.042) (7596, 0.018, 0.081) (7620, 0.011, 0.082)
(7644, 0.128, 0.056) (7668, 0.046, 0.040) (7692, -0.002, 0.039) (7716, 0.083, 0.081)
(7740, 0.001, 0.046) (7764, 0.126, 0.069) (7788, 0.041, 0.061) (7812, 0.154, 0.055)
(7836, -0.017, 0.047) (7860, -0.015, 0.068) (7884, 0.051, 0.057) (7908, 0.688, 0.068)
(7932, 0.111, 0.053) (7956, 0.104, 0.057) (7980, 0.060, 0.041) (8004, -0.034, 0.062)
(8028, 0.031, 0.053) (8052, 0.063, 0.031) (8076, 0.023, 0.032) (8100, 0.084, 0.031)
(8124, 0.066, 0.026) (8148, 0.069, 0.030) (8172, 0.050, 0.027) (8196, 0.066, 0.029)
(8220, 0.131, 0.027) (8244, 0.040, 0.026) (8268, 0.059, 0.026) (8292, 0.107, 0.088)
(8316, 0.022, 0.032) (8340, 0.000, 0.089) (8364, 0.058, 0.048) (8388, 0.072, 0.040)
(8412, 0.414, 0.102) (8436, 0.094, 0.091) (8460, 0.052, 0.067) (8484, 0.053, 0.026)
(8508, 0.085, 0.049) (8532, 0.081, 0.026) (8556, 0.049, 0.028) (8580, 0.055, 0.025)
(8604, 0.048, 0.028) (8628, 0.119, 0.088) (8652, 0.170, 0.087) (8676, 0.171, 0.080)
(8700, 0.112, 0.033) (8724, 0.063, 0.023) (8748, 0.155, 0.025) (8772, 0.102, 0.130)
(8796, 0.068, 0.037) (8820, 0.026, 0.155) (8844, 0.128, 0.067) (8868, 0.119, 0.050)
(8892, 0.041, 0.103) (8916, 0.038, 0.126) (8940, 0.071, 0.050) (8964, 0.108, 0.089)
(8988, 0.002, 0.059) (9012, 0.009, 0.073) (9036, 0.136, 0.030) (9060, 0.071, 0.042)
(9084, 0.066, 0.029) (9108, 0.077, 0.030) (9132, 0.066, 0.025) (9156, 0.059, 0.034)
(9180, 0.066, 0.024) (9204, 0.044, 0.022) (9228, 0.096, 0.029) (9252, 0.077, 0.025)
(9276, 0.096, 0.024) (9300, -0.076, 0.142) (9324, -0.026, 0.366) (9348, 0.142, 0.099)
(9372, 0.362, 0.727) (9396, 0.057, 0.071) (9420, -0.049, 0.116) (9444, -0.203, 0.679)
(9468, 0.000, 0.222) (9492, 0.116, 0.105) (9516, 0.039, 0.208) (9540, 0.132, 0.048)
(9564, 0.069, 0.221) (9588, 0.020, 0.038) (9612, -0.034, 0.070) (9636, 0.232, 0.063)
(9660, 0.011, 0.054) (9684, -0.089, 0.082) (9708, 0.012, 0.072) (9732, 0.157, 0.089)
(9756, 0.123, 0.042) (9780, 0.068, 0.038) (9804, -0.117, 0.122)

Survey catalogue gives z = 1.258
